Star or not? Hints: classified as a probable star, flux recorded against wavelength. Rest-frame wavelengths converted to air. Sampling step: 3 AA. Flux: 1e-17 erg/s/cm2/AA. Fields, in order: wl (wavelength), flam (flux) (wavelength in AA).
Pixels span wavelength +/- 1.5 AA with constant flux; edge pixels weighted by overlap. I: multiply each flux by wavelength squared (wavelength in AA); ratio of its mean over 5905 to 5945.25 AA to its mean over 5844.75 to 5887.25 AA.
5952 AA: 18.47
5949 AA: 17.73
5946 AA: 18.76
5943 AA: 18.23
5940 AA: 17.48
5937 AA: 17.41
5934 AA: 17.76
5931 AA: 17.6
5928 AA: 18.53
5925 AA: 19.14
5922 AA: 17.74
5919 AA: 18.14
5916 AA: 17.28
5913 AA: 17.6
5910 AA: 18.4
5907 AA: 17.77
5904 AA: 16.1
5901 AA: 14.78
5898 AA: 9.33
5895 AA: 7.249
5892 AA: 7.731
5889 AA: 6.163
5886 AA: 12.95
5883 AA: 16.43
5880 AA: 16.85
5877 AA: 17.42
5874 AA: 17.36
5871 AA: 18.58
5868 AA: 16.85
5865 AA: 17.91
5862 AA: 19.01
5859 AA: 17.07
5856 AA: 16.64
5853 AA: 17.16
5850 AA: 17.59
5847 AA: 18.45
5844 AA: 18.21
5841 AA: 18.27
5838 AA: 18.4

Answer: 1.06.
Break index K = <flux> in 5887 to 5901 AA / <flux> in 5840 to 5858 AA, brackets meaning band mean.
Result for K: 0.48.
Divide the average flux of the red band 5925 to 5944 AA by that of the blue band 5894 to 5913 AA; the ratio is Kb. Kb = 1.2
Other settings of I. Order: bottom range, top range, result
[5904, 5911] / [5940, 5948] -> 1.05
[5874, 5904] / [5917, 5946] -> 1.46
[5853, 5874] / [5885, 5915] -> 0.74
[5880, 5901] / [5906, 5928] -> 1.69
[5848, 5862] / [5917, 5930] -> 1.08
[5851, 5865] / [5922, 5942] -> 1.05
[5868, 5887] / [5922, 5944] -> 1.10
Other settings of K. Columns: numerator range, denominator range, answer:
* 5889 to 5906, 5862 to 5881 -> 0.61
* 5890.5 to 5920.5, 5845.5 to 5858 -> 0.83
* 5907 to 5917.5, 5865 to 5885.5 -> 1.04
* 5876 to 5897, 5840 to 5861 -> 0.68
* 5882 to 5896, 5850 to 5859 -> 0.59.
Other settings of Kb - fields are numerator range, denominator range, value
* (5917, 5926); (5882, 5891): 1.60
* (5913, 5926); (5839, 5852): 0.99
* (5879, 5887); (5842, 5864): 0.87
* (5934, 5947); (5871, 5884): 1.04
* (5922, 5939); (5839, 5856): 1.01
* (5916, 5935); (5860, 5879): 1.02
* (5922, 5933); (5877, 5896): 1.55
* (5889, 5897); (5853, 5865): 0.42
